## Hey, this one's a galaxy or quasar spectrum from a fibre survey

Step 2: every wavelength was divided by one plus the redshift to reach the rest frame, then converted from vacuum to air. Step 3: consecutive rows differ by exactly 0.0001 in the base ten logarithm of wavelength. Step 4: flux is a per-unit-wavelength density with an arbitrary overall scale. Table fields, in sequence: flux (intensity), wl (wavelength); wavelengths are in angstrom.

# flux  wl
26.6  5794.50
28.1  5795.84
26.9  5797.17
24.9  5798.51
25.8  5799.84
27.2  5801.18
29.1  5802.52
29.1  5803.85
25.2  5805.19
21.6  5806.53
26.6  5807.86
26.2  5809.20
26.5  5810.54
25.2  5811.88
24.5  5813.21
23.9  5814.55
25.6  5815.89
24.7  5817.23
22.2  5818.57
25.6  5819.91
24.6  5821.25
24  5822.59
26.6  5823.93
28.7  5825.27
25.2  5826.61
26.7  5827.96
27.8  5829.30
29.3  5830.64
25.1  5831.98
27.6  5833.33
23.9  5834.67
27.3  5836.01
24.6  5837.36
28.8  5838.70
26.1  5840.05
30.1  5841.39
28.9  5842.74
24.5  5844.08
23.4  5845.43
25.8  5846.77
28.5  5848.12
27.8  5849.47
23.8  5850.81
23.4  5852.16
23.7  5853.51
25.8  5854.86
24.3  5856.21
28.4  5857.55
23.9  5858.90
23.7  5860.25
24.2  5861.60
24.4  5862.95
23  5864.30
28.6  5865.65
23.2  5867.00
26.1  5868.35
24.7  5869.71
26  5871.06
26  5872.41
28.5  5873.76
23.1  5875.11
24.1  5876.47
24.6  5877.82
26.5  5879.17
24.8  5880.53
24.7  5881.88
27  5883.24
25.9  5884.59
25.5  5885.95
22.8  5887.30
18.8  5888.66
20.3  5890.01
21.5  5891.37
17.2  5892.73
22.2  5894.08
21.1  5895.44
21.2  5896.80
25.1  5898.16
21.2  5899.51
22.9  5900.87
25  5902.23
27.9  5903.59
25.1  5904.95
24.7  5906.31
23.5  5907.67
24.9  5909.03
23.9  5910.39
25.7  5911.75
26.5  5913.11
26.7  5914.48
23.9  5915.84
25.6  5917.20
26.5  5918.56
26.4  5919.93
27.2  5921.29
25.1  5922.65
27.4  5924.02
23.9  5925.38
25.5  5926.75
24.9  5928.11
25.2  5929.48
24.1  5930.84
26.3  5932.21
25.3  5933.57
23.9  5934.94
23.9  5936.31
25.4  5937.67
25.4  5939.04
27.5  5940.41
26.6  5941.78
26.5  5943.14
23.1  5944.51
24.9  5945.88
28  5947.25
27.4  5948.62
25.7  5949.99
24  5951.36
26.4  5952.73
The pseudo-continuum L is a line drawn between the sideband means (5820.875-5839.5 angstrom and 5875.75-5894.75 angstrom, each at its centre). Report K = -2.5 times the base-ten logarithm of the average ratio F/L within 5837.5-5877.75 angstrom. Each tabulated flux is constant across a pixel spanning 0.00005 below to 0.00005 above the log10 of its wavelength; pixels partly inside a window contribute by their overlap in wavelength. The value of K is -0.031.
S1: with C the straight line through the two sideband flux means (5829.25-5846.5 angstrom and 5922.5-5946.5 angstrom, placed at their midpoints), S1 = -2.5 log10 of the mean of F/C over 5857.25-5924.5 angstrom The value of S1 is 0.06 mag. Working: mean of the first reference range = 26.7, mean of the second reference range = 25.3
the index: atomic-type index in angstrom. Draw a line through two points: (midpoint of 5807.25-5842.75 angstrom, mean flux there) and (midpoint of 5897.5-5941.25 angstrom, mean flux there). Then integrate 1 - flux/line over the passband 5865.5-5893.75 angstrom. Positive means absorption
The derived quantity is 1.6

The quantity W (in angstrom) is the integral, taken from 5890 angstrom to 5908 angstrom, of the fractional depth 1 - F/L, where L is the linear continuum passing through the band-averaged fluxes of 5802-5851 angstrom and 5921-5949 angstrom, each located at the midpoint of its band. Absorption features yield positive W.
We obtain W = 2.0 angstrom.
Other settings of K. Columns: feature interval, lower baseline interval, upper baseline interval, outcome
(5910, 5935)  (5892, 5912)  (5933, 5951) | -0.043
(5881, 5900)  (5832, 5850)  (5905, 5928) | 0.151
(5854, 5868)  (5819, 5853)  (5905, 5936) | 0.044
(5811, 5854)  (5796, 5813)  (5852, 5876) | -0.009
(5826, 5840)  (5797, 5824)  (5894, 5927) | -0.053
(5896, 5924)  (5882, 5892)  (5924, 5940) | -0.037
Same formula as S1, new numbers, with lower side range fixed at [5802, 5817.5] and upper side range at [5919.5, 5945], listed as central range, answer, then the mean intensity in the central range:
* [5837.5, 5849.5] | -0.05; 27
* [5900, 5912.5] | 0.03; 24.8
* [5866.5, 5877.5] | 0.02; 25.2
